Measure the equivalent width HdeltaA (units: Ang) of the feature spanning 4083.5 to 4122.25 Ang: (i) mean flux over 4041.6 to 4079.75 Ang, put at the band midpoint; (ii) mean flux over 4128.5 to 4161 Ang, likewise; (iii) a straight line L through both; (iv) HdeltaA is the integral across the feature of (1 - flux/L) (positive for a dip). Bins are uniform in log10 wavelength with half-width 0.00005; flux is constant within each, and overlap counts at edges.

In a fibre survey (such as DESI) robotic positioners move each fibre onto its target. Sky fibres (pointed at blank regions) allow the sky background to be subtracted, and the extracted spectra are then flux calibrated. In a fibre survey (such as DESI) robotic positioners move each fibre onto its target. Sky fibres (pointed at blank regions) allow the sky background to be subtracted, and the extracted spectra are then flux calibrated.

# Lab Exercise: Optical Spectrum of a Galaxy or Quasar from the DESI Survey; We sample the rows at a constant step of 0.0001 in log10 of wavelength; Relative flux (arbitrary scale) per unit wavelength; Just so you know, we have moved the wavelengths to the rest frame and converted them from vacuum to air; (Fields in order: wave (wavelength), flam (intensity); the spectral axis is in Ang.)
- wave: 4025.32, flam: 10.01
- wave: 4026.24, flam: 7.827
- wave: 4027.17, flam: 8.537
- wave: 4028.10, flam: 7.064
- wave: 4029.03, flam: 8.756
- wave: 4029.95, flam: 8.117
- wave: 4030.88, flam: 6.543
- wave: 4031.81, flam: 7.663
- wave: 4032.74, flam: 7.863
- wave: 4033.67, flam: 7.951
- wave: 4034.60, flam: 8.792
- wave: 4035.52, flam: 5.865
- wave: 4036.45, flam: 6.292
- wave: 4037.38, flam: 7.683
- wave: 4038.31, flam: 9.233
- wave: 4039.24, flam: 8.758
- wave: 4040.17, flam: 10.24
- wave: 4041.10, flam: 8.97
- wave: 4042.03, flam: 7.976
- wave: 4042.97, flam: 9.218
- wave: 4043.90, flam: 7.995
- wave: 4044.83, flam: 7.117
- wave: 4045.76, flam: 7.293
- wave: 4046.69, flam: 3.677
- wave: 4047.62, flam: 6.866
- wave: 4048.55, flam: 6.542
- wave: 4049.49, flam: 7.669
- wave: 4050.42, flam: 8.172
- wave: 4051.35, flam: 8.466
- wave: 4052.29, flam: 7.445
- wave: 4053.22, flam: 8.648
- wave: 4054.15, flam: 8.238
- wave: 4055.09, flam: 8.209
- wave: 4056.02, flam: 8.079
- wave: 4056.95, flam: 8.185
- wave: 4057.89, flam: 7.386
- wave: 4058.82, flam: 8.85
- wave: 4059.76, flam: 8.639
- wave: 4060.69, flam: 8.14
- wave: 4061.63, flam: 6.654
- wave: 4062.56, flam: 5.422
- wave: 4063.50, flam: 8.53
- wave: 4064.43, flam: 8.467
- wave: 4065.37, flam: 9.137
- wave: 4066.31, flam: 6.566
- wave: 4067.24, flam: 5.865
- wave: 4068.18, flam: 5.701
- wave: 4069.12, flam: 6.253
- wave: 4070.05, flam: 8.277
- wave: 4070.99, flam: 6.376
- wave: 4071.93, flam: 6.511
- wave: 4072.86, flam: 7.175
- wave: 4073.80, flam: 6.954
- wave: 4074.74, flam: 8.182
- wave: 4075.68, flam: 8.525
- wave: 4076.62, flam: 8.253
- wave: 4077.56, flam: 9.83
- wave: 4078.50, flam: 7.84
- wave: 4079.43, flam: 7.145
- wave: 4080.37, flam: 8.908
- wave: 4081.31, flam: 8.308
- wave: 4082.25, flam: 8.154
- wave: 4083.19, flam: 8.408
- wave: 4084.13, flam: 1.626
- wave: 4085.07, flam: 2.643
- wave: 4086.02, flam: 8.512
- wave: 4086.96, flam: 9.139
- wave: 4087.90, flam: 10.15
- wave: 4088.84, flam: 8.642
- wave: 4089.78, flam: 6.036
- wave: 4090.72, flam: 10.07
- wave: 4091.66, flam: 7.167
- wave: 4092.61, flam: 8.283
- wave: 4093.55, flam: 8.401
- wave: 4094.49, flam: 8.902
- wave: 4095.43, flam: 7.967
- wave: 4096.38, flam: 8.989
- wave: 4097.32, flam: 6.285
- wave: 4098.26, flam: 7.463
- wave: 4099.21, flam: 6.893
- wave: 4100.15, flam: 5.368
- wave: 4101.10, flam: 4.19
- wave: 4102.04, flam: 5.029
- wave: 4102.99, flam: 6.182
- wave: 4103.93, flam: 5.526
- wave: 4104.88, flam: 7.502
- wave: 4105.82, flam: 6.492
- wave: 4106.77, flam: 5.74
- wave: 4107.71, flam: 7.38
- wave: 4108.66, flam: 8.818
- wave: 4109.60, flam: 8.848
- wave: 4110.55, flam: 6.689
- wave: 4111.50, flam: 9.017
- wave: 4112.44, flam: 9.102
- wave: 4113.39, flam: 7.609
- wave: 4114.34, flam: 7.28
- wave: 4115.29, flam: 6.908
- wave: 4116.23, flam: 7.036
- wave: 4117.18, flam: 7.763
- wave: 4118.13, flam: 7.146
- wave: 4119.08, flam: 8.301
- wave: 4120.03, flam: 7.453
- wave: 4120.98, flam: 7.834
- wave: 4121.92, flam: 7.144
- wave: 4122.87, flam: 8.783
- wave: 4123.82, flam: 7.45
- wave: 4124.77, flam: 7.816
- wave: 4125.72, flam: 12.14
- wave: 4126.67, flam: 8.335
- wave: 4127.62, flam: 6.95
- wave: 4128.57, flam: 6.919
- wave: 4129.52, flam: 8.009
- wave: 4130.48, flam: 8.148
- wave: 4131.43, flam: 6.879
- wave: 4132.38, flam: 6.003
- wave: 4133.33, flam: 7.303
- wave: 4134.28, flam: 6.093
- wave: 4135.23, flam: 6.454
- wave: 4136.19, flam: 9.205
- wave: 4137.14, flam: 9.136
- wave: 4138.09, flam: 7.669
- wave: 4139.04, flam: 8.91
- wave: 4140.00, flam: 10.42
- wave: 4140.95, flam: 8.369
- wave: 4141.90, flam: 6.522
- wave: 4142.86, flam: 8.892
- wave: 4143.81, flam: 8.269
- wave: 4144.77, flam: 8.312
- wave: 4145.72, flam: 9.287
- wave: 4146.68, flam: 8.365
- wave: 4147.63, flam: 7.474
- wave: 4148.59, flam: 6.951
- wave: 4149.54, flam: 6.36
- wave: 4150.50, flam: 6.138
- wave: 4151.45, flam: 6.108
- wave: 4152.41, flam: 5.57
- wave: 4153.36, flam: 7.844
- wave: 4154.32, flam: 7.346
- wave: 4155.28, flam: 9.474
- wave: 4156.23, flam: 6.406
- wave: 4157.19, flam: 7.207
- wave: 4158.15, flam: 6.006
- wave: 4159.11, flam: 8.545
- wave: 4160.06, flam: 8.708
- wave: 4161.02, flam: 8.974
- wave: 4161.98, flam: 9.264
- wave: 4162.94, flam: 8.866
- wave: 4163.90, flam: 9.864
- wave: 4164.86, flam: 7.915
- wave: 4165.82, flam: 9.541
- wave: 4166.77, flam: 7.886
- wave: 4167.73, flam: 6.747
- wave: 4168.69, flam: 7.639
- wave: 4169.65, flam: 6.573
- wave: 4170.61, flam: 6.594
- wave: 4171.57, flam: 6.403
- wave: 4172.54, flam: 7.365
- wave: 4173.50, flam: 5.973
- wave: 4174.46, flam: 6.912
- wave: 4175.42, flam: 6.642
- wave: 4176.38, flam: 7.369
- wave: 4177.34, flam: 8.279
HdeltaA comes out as 1.8 Ang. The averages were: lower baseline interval 7.57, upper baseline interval 7.65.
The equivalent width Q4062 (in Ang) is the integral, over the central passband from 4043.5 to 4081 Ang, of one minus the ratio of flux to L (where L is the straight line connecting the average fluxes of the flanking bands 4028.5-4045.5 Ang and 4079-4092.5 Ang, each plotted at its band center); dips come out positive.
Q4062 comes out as 1.0 Ang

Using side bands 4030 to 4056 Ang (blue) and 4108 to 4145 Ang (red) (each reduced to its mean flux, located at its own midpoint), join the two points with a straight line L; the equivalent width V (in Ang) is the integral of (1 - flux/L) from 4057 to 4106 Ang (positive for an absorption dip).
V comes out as 3.1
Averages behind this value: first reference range 7.77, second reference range 7.94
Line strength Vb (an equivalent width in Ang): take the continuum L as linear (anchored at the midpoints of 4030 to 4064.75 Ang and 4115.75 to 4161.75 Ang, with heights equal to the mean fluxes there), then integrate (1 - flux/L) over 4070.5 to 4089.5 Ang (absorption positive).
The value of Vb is 0.5 Ang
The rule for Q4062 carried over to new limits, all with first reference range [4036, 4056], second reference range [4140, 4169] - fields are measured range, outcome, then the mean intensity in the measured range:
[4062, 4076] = 1.2 Ang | 7.18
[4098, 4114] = 1.9 Ang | 6.93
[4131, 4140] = 0.2 Ang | 7.67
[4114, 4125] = 0.4 Ang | 7.58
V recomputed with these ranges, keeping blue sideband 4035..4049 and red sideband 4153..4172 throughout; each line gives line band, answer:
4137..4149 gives -0.75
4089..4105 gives 1.31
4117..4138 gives 0.06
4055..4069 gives 0.19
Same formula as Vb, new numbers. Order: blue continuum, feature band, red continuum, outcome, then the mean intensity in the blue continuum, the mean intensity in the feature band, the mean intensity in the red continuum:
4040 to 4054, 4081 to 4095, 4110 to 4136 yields 0.1 Ang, 7.71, 7.62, 7.67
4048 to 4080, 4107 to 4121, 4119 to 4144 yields 0.2 Ang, 7.66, 7.77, 7.97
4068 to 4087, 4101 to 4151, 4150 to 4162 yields -1.7 Ang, 7.25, 7.62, 7.44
